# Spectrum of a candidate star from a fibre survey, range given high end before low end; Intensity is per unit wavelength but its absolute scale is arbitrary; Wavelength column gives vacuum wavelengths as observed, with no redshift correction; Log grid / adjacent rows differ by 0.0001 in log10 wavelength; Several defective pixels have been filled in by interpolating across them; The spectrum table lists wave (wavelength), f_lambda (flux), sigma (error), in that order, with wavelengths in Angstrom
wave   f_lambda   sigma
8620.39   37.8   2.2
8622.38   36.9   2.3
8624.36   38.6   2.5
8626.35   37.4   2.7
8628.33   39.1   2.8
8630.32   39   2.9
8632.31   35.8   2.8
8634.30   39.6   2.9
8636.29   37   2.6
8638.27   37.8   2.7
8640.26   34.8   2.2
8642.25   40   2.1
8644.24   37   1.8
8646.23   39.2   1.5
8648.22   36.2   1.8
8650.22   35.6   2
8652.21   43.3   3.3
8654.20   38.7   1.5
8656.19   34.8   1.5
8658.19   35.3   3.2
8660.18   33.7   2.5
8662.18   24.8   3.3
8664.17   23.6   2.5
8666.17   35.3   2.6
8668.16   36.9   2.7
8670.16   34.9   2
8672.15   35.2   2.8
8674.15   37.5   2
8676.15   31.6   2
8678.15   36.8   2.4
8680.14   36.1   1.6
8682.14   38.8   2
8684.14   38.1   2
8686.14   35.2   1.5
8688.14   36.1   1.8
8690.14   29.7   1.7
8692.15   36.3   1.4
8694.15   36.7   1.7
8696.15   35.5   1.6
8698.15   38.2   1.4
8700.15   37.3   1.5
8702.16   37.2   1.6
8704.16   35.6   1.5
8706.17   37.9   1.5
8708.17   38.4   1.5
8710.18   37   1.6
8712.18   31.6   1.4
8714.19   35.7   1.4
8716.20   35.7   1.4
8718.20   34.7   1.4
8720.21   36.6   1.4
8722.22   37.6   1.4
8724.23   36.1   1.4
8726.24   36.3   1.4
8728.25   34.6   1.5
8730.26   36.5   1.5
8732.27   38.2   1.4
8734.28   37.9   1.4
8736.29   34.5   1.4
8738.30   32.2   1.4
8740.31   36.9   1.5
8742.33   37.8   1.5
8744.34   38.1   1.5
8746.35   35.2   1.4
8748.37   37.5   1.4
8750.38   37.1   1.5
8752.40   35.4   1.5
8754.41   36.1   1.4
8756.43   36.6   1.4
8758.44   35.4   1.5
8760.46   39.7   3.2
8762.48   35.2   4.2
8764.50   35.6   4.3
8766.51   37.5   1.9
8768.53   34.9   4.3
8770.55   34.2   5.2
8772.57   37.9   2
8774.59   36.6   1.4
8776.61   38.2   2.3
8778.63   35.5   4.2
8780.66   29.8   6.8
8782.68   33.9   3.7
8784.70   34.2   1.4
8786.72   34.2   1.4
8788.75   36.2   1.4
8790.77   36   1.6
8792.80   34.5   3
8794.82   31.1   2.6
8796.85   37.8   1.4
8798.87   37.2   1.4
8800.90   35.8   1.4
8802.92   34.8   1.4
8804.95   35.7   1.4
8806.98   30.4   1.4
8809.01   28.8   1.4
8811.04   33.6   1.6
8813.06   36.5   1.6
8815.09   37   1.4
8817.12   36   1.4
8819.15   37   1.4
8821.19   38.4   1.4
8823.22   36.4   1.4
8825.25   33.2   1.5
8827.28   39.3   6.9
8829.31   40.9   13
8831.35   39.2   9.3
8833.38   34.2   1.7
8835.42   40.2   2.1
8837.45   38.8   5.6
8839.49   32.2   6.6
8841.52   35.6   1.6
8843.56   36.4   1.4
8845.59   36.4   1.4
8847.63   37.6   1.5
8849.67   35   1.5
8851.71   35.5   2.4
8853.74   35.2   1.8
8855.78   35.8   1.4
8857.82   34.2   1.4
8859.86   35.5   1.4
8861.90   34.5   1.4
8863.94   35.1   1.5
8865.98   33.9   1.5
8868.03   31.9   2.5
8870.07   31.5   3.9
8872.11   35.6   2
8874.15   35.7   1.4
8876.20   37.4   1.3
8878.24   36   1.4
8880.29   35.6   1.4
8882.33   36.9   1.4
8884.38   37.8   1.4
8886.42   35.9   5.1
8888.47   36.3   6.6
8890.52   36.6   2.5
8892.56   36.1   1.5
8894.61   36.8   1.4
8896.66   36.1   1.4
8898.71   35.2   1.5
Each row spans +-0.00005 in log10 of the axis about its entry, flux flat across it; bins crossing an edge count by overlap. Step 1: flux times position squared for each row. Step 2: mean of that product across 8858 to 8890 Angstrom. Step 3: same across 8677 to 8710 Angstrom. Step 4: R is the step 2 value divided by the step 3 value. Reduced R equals 1.0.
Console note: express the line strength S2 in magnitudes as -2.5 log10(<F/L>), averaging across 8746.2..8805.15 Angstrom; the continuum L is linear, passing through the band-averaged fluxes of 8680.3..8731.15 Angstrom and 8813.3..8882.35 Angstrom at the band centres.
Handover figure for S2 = 0.01 mag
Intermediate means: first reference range 36.1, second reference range 36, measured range 35.7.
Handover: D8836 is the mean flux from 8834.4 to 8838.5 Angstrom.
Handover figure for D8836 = 39.4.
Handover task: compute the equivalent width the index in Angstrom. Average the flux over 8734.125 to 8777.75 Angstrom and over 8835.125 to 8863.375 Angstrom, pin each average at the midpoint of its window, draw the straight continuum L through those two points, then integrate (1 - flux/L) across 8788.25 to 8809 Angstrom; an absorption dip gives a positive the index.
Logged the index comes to 0.9 Angstrom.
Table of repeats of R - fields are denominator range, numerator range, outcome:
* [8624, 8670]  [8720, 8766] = 1.03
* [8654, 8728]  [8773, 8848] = 1.04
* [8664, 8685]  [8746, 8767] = 1.05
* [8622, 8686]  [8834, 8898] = 1.04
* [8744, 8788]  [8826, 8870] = 1.02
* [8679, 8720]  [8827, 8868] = 1.03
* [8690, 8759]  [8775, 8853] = 1.00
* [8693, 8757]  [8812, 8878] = 1.02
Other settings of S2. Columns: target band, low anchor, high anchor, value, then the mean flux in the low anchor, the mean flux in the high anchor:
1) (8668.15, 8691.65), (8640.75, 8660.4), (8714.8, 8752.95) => 0.045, 37.5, 36.3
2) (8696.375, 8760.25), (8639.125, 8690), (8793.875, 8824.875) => -0.032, 35.5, 35.1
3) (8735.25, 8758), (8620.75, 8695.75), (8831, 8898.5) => -0.006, 36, 35.8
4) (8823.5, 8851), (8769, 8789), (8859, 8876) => -0.068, 35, 34.3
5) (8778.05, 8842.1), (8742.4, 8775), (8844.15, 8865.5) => 0.015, 36.5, 35.5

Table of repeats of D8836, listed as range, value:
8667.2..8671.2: 35.9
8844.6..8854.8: 35.9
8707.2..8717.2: 35.7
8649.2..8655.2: 39.2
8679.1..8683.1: 37.5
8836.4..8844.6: 35.8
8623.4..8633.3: 38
